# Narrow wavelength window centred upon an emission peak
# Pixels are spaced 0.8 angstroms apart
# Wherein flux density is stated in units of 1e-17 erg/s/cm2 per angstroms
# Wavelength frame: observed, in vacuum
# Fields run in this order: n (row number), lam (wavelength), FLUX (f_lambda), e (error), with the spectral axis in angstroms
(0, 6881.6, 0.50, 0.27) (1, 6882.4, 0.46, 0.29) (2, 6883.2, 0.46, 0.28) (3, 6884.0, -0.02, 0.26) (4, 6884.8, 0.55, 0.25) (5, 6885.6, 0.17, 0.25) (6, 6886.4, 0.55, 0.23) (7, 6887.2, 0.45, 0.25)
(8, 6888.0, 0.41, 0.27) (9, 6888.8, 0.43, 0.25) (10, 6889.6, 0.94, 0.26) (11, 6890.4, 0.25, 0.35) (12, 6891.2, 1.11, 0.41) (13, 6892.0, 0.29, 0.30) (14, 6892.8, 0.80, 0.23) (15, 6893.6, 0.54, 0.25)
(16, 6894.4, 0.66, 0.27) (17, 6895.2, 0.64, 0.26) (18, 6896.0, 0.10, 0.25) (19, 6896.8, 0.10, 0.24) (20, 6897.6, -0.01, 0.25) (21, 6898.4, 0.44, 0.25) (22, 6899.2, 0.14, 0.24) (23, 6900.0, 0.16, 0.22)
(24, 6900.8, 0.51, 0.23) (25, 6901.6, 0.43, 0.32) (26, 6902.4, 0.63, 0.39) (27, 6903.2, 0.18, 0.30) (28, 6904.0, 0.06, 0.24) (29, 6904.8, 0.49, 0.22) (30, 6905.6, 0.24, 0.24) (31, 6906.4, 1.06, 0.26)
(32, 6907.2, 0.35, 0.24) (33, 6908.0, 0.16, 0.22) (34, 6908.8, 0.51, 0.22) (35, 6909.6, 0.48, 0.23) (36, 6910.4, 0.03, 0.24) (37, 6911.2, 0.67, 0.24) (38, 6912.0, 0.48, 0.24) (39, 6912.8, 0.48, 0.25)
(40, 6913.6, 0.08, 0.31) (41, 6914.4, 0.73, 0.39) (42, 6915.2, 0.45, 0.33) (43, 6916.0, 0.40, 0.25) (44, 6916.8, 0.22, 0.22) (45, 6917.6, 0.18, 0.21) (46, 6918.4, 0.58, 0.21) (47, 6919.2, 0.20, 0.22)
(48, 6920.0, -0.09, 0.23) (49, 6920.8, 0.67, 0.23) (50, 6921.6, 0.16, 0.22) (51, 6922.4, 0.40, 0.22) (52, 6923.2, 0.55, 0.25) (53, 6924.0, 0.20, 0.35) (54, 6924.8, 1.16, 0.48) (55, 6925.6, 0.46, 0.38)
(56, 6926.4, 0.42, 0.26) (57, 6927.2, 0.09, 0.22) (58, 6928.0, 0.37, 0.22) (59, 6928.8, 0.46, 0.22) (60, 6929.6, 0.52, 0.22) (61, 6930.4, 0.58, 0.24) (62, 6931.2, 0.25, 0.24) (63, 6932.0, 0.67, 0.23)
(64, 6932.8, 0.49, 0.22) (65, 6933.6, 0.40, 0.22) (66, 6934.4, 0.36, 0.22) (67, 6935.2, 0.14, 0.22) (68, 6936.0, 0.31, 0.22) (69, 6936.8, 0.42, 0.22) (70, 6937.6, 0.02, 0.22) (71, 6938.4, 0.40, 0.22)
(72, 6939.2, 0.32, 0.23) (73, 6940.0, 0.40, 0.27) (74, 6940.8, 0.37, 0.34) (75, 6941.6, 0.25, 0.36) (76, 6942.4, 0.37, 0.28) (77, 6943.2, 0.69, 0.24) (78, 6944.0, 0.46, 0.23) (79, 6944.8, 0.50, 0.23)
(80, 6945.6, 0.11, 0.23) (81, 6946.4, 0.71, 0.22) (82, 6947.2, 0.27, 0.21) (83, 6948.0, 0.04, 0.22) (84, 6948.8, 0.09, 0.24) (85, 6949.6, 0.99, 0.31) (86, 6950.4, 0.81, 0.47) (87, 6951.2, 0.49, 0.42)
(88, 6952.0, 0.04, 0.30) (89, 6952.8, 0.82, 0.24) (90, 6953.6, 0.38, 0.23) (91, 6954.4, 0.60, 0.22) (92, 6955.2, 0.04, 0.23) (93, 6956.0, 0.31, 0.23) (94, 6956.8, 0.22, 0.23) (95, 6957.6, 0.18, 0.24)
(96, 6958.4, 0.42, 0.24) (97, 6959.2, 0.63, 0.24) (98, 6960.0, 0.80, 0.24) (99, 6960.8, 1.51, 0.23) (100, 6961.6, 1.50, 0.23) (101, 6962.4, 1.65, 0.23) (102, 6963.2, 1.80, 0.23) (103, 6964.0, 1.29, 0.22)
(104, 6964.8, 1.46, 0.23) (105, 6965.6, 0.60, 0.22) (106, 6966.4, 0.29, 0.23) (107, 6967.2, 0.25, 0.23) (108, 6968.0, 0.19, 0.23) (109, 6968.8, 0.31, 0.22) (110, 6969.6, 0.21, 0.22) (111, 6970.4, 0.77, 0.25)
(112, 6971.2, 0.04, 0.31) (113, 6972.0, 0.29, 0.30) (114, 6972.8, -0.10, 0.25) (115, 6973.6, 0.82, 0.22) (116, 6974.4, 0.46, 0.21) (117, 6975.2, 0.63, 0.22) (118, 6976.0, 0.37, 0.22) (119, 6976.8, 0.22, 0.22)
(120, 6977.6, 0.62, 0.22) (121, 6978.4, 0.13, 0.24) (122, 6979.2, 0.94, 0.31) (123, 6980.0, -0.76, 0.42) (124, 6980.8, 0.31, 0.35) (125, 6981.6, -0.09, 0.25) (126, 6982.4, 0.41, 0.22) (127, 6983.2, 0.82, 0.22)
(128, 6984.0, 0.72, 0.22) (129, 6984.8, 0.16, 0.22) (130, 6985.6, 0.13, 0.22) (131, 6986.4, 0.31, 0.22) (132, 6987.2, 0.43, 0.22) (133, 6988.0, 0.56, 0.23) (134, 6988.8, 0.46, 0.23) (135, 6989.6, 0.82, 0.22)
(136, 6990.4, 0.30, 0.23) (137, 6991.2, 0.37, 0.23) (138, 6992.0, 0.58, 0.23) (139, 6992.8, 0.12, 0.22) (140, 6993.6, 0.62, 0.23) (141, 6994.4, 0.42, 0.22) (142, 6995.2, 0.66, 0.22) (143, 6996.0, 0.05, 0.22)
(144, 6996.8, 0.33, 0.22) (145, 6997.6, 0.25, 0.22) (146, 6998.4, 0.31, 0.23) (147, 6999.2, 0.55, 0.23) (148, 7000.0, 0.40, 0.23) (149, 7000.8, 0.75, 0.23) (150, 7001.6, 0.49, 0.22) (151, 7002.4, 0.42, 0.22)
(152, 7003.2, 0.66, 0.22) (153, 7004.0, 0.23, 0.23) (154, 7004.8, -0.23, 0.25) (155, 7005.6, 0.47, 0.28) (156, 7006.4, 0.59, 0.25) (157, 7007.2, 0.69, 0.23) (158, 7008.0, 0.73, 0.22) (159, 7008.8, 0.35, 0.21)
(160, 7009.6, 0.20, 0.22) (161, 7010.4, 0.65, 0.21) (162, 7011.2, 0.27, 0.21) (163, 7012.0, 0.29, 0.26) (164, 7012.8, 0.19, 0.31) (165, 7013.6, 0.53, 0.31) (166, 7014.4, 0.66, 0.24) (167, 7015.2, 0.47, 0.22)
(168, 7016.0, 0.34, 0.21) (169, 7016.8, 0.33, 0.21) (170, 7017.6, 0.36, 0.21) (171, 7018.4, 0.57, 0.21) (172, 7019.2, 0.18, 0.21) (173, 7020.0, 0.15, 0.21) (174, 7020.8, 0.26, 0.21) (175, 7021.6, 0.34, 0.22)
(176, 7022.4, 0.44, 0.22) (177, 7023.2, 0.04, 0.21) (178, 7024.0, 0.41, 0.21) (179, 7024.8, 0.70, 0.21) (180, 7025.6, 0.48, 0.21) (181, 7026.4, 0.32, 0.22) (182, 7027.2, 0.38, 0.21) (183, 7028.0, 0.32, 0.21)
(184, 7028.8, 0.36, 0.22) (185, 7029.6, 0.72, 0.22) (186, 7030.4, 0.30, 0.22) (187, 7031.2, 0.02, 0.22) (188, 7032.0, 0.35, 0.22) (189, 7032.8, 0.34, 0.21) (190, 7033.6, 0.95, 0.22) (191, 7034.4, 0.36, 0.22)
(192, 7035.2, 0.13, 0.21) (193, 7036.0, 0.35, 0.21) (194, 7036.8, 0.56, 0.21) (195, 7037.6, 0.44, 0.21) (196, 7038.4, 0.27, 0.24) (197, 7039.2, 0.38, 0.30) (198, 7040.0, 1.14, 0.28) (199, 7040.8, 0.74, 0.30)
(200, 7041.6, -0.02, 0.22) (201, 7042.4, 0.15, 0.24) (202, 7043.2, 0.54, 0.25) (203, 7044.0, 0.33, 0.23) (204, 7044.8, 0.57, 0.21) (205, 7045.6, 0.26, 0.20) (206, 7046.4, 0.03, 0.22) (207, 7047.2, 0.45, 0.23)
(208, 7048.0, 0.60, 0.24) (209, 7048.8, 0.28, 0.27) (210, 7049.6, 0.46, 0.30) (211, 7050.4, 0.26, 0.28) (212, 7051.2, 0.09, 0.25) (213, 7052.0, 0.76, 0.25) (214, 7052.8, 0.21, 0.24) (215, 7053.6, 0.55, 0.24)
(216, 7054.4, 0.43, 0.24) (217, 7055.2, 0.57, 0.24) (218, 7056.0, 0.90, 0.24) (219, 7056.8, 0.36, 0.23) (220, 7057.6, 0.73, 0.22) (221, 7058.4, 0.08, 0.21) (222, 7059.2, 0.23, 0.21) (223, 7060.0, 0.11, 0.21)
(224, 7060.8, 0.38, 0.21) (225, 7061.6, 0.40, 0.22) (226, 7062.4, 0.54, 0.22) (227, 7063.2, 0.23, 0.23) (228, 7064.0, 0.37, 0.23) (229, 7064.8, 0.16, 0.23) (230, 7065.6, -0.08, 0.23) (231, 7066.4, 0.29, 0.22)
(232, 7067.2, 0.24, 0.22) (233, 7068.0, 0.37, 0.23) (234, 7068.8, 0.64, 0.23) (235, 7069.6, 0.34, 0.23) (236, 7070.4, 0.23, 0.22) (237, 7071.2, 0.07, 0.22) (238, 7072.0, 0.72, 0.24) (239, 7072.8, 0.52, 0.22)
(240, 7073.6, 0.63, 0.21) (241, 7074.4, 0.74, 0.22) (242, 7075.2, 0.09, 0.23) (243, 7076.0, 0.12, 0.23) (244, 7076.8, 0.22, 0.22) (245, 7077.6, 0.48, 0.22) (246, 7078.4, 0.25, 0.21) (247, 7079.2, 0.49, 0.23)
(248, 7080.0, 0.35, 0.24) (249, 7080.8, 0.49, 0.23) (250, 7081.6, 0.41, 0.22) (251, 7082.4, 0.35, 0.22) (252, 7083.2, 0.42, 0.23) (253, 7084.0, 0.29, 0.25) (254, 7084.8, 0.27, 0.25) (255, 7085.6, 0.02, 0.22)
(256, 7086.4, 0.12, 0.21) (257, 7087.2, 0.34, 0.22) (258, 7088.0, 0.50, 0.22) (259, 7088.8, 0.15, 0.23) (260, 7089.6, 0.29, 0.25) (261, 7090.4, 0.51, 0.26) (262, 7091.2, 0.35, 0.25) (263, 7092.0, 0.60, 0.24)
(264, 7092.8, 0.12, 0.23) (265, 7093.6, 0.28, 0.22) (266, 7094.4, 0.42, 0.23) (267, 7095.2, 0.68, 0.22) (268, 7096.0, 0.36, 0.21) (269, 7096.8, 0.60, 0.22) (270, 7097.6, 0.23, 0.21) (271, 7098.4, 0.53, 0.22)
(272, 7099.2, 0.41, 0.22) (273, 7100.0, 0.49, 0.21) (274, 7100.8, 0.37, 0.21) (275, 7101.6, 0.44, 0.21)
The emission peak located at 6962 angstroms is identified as H-gamma 4340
